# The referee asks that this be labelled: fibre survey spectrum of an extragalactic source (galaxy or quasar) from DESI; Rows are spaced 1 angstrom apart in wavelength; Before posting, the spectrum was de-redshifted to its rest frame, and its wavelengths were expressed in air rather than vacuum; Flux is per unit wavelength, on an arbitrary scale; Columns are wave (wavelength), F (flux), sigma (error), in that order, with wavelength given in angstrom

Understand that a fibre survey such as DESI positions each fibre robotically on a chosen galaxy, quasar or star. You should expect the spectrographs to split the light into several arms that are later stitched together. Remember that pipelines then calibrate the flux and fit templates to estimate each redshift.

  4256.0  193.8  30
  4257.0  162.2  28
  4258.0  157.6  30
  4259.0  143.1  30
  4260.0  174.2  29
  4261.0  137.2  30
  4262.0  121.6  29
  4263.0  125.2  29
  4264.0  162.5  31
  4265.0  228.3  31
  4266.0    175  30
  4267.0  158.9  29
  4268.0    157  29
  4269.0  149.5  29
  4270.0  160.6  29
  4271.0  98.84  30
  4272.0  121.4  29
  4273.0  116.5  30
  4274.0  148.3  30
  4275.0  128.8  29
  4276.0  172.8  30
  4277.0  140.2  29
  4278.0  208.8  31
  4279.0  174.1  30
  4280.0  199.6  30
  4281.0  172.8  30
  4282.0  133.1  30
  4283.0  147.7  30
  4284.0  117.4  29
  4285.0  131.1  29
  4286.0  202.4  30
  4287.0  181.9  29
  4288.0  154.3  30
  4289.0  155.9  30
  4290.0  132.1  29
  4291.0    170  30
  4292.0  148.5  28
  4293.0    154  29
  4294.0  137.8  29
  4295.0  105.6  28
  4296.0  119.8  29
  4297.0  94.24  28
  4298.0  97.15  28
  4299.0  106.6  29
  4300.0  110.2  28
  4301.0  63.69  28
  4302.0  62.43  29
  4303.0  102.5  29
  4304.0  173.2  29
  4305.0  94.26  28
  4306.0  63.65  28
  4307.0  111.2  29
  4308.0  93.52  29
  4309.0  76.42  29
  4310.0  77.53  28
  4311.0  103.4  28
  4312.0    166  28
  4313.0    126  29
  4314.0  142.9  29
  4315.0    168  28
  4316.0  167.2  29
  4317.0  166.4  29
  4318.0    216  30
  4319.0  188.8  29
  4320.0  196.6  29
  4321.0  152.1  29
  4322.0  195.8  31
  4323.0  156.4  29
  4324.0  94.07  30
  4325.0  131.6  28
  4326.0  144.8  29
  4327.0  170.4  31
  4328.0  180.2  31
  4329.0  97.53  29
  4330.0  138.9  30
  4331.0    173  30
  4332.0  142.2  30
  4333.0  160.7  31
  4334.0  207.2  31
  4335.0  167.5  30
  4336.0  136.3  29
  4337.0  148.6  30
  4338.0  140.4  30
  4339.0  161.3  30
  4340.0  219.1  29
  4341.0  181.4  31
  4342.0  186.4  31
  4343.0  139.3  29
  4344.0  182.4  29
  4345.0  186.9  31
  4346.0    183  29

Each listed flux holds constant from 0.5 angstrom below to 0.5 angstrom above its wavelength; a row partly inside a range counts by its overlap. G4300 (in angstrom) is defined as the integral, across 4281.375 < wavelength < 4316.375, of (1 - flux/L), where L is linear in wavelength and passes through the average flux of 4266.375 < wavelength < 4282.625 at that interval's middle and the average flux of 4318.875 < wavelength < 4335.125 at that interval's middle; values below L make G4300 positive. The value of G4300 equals 6.7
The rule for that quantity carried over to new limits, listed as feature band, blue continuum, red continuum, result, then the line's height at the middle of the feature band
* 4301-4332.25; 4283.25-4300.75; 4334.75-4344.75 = 3.23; 152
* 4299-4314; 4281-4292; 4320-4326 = 4.78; 152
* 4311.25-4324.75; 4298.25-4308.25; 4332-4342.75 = -3.61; 129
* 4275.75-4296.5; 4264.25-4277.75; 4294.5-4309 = -4.79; 126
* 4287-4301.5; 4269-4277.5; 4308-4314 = -0.45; 123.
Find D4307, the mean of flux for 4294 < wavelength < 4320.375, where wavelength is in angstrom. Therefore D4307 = 123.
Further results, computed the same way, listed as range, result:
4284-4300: 138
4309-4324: 154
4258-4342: 145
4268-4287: 152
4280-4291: 156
